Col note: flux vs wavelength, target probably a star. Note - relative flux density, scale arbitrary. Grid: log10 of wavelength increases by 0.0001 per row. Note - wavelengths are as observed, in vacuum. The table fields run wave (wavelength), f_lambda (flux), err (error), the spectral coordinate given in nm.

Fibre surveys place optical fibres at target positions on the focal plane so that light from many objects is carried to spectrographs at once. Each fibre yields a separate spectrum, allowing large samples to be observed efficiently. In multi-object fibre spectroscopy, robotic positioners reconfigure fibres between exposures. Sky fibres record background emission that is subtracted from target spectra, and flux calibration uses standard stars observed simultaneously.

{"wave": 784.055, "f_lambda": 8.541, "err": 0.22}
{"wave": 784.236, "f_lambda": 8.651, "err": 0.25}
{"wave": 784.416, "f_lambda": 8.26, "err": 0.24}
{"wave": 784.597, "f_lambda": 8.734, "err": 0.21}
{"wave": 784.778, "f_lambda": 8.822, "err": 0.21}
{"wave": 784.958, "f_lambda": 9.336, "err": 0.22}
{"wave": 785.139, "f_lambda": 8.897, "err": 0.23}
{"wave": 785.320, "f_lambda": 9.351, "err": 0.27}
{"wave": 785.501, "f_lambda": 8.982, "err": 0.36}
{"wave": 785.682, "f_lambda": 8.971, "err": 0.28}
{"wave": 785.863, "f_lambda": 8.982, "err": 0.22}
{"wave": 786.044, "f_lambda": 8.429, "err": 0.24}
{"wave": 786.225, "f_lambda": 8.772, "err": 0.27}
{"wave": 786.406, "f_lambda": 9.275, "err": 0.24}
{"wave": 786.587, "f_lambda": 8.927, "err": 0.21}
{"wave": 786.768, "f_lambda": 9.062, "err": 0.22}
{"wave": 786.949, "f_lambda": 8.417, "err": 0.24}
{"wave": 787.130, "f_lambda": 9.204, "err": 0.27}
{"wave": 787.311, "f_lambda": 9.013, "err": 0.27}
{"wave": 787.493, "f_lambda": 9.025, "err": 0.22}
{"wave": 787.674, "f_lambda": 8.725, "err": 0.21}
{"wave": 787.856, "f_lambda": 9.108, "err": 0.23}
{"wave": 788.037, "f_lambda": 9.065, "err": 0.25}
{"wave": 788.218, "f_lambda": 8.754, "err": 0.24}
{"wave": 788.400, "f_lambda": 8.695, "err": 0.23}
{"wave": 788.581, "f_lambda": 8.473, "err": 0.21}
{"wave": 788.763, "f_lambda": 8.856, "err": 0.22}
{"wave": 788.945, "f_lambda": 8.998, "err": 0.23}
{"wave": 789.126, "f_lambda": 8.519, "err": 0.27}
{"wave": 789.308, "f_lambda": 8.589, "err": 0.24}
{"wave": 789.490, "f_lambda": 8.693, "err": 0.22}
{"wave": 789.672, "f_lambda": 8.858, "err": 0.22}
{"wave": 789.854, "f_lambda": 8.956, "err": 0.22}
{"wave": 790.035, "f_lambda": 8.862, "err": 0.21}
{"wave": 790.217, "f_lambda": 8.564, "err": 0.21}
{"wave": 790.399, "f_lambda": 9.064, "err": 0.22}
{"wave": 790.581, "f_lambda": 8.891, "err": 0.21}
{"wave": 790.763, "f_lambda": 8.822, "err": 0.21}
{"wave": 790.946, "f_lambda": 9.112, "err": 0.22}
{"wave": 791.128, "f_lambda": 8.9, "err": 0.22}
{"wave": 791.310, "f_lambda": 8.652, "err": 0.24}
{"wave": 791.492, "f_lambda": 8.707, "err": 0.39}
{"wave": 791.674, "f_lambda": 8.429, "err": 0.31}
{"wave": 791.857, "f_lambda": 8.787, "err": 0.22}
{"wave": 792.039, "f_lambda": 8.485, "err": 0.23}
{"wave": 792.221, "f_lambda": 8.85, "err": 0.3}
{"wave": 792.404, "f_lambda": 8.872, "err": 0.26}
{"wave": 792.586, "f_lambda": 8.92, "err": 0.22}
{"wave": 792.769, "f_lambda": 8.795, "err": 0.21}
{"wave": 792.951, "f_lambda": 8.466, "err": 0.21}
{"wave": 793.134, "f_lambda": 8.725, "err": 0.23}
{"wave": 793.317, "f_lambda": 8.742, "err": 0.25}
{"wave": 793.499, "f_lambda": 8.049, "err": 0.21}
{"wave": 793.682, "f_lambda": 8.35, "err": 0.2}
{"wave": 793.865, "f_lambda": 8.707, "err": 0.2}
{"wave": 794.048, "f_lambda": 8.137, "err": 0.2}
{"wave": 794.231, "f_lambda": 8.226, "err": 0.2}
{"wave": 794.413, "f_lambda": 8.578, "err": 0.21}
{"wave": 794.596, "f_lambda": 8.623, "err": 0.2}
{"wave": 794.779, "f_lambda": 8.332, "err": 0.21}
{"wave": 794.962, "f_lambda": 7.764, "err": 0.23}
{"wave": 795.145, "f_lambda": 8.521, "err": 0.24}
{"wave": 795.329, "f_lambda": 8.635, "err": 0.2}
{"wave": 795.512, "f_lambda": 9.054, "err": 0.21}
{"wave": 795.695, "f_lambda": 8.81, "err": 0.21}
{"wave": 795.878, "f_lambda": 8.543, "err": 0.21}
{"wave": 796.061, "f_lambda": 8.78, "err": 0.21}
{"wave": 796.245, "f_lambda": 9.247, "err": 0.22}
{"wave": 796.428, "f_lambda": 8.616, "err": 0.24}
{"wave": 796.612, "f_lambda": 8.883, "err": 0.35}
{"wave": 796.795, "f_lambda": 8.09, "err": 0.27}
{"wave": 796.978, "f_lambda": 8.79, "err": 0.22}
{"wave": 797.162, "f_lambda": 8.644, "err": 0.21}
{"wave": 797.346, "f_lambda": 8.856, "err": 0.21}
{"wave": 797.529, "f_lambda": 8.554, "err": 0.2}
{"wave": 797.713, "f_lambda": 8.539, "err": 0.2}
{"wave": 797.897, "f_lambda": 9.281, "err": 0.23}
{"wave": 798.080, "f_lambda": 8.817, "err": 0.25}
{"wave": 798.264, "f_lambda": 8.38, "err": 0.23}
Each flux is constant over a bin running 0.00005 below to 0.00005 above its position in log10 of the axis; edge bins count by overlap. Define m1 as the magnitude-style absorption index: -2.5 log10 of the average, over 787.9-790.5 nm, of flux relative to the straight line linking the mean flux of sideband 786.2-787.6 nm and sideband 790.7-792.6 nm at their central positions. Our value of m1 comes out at 0.01 mag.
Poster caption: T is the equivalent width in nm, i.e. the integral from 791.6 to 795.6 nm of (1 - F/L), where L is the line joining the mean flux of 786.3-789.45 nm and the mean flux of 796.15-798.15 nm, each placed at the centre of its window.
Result 0.11 nm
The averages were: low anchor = 8.86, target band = 8.55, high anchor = 8.75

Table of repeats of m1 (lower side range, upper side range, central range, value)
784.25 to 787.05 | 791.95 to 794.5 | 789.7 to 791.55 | -0.02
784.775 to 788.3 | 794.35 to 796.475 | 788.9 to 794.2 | 0.01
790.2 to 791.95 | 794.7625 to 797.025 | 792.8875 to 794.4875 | 0.03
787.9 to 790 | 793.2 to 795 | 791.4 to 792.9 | -0.02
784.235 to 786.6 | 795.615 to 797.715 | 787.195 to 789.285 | 0.00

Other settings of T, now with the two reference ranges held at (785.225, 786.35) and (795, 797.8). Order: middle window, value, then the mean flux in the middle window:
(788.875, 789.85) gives 0.01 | 8.74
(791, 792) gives 0.01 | 8.7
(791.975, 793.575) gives 0.02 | 8.67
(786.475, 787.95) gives -0.01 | 8.94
